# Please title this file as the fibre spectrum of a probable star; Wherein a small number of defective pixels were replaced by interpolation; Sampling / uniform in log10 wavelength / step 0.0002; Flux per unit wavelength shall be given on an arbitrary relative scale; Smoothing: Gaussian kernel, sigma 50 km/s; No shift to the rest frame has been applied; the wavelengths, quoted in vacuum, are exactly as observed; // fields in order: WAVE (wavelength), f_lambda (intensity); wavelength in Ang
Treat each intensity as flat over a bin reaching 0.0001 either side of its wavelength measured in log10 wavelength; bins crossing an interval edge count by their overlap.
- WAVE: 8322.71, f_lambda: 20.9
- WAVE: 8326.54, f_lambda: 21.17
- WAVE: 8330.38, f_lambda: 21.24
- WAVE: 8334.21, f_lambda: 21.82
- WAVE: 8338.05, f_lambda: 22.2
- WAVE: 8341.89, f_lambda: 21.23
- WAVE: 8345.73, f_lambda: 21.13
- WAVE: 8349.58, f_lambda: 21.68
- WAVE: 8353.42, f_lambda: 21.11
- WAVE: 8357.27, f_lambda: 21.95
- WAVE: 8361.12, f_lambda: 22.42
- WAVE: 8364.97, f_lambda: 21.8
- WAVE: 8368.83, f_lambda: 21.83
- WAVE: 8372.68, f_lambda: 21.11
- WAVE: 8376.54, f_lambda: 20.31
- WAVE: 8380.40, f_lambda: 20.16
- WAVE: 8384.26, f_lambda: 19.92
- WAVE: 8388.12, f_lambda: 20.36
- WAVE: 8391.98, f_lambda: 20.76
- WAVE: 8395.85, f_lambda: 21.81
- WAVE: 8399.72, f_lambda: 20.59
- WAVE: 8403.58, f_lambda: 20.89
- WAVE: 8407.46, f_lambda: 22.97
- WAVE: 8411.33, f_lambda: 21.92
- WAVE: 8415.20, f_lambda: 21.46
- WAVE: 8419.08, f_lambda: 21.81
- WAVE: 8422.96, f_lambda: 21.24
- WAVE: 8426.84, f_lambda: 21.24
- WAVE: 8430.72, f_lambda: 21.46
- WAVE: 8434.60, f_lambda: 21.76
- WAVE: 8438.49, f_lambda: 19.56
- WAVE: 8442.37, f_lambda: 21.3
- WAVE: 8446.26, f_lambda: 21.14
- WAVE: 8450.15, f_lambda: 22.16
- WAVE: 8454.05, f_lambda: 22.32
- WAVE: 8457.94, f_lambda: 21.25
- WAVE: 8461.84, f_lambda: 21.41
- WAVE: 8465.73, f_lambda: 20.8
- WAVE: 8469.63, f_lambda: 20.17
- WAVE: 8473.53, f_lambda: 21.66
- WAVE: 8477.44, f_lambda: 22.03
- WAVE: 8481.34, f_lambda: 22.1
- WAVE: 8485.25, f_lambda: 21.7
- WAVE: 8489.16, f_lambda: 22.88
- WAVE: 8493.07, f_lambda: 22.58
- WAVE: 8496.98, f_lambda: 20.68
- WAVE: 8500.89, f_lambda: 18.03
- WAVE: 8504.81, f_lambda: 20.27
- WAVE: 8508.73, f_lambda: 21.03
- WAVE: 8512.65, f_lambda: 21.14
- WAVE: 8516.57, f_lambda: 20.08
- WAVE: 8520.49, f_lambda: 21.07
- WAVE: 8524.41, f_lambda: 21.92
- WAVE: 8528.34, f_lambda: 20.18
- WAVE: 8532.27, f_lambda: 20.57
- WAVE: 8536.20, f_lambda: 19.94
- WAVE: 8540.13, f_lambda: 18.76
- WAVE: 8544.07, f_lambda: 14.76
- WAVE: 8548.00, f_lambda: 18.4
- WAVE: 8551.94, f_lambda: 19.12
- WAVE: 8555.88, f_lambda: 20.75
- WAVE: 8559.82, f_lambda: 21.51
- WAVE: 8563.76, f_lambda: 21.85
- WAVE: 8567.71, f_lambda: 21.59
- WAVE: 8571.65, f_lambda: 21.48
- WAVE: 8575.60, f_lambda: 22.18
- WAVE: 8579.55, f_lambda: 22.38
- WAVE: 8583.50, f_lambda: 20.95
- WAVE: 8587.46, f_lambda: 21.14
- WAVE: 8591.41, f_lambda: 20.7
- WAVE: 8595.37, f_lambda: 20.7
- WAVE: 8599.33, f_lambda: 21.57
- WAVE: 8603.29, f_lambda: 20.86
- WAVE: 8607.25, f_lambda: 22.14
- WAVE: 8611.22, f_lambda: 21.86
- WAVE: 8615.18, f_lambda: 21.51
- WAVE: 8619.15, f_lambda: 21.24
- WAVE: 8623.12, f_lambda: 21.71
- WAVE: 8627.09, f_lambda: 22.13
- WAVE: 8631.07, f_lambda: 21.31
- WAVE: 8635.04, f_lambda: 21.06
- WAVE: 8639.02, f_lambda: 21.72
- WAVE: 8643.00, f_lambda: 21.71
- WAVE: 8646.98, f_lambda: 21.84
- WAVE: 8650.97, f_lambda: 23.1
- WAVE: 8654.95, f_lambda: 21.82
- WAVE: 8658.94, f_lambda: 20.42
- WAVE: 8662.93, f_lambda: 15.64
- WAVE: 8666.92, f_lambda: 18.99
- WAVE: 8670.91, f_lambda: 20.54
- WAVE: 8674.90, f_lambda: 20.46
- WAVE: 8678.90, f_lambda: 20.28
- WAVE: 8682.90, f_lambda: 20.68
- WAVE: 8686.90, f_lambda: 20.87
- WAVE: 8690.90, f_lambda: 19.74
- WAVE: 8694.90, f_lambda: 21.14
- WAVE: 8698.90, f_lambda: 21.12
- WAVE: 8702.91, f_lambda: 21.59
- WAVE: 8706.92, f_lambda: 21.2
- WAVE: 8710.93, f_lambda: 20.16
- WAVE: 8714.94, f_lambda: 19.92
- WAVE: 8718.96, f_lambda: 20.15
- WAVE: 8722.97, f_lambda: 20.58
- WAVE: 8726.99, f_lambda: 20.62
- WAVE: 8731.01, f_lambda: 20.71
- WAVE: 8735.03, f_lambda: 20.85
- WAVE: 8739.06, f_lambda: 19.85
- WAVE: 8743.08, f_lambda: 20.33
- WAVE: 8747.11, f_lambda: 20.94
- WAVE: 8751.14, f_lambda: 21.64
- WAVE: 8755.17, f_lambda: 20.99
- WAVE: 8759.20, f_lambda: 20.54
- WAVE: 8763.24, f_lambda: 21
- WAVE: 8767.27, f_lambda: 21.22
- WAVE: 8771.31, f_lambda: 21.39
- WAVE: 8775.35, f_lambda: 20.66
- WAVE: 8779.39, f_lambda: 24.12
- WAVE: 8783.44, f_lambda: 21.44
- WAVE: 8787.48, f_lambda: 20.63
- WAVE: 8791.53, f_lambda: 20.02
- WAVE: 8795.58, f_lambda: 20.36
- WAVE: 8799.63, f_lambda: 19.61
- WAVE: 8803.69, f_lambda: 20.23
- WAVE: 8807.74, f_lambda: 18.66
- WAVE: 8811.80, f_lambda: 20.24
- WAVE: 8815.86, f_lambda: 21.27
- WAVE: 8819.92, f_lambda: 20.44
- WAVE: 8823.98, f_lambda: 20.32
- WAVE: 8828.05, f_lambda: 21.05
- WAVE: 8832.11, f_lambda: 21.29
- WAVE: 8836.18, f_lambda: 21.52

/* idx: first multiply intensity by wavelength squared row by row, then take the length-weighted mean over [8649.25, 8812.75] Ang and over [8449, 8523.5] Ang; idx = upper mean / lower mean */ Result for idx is 1.03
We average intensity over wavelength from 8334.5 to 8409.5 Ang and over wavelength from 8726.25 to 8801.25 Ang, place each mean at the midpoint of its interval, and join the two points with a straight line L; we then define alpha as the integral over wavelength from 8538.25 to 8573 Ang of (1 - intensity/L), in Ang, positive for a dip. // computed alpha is 2.2 Ang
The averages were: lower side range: 21.3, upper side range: 20.9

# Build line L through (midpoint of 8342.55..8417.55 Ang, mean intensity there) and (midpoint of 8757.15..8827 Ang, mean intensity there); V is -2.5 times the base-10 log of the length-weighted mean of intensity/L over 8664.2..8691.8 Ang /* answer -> 0.04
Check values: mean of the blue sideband 21.3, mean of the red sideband 20.7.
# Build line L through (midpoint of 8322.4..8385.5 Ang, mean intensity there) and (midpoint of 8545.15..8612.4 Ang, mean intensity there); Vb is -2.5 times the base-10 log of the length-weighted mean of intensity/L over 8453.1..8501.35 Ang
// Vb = -0.01 mag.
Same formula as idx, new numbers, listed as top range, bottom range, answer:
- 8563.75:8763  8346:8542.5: 1.04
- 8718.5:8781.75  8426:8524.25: 1.06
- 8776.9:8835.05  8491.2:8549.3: 1.11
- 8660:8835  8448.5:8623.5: 1.03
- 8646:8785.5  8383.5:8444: 1.05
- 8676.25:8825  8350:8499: 1.04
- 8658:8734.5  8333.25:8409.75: 1.03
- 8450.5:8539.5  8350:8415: 1.02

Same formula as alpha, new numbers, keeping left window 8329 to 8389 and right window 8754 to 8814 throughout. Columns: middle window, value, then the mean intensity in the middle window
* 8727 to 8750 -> 0.23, 20.6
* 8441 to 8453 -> -0.25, 21.6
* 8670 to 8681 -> 0.24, 20.4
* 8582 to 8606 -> -0.05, 21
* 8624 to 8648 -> -0.80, 21.6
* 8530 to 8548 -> 2.16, 18.5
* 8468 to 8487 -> -0.38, 21.5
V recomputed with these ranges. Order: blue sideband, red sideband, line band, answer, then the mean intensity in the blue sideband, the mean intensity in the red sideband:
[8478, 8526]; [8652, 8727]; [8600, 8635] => -0.05 mag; 21.1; 20.3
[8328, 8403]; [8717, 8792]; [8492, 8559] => 0.06 mag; 21.2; 21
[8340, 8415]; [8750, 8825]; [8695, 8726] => 0.01 mag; 21.3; 20.8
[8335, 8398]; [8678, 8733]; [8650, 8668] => 0.05 mag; 21.2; 20.6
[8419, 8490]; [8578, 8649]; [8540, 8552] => 0.23 mag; 21.4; 21.5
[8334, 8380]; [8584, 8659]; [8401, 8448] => 0.01 mag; 21.5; 21.5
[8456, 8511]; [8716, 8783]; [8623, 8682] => 0.01 mag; 21.2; 21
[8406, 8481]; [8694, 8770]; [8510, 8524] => 0.02 mag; 21.5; 20.8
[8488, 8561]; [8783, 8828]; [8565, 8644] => -0.07 mag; 20.1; 20.3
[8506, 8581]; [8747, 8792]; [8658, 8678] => 0.09 mag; 20.4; 21.3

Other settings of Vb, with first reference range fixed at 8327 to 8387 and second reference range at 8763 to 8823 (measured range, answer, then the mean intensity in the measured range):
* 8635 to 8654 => -0.05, 22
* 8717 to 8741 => 0.02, 20.5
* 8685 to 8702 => 0.00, 20.8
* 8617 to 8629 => -0.04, 21.7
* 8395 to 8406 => 0.01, 21.1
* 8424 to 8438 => 0.00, 21.3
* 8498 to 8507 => 0.09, 19.4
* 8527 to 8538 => 0.04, 20.2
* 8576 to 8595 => -0.02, 21.3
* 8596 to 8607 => -0.02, 21.3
